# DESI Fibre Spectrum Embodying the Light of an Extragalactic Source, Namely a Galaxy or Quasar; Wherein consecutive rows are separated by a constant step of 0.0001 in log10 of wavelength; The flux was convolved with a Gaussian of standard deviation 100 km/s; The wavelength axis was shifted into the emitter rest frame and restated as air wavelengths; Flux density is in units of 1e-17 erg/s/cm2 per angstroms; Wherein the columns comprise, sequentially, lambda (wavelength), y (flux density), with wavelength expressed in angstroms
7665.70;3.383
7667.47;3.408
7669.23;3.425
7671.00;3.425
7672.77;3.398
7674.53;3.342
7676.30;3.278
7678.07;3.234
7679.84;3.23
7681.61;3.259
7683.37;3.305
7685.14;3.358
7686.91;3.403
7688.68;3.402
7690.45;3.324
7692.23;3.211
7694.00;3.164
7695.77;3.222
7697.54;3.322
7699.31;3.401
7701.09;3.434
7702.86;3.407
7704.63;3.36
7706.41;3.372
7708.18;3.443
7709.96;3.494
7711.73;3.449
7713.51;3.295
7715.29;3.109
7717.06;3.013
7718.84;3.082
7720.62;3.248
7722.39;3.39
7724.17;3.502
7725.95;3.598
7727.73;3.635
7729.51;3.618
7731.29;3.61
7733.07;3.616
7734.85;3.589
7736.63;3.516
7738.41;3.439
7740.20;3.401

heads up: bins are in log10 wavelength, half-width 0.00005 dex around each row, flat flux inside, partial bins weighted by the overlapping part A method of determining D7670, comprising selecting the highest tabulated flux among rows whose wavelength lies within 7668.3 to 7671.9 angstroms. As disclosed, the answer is 3.425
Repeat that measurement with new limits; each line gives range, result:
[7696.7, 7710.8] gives 3.494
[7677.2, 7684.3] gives 3.305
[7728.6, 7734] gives 3.618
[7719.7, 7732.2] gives 3.635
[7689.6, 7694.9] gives 3.324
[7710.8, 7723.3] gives 3.449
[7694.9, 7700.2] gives 3.401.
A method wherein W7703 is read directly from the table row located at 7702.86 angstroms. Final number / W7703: 3.407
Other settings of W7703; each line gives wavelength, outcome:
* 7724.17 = 3.502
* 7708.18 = 3.443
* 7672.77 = 3.398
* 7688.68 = 3.402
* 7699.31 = 3.401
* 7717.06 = 3.013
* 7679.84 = 3.23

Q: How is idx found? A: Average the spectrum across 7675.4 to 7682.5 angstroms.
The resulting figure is 3.25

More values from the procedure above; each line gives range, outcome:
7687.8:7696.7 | 3.26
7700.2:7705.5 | 3.4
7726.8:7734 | 3.62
